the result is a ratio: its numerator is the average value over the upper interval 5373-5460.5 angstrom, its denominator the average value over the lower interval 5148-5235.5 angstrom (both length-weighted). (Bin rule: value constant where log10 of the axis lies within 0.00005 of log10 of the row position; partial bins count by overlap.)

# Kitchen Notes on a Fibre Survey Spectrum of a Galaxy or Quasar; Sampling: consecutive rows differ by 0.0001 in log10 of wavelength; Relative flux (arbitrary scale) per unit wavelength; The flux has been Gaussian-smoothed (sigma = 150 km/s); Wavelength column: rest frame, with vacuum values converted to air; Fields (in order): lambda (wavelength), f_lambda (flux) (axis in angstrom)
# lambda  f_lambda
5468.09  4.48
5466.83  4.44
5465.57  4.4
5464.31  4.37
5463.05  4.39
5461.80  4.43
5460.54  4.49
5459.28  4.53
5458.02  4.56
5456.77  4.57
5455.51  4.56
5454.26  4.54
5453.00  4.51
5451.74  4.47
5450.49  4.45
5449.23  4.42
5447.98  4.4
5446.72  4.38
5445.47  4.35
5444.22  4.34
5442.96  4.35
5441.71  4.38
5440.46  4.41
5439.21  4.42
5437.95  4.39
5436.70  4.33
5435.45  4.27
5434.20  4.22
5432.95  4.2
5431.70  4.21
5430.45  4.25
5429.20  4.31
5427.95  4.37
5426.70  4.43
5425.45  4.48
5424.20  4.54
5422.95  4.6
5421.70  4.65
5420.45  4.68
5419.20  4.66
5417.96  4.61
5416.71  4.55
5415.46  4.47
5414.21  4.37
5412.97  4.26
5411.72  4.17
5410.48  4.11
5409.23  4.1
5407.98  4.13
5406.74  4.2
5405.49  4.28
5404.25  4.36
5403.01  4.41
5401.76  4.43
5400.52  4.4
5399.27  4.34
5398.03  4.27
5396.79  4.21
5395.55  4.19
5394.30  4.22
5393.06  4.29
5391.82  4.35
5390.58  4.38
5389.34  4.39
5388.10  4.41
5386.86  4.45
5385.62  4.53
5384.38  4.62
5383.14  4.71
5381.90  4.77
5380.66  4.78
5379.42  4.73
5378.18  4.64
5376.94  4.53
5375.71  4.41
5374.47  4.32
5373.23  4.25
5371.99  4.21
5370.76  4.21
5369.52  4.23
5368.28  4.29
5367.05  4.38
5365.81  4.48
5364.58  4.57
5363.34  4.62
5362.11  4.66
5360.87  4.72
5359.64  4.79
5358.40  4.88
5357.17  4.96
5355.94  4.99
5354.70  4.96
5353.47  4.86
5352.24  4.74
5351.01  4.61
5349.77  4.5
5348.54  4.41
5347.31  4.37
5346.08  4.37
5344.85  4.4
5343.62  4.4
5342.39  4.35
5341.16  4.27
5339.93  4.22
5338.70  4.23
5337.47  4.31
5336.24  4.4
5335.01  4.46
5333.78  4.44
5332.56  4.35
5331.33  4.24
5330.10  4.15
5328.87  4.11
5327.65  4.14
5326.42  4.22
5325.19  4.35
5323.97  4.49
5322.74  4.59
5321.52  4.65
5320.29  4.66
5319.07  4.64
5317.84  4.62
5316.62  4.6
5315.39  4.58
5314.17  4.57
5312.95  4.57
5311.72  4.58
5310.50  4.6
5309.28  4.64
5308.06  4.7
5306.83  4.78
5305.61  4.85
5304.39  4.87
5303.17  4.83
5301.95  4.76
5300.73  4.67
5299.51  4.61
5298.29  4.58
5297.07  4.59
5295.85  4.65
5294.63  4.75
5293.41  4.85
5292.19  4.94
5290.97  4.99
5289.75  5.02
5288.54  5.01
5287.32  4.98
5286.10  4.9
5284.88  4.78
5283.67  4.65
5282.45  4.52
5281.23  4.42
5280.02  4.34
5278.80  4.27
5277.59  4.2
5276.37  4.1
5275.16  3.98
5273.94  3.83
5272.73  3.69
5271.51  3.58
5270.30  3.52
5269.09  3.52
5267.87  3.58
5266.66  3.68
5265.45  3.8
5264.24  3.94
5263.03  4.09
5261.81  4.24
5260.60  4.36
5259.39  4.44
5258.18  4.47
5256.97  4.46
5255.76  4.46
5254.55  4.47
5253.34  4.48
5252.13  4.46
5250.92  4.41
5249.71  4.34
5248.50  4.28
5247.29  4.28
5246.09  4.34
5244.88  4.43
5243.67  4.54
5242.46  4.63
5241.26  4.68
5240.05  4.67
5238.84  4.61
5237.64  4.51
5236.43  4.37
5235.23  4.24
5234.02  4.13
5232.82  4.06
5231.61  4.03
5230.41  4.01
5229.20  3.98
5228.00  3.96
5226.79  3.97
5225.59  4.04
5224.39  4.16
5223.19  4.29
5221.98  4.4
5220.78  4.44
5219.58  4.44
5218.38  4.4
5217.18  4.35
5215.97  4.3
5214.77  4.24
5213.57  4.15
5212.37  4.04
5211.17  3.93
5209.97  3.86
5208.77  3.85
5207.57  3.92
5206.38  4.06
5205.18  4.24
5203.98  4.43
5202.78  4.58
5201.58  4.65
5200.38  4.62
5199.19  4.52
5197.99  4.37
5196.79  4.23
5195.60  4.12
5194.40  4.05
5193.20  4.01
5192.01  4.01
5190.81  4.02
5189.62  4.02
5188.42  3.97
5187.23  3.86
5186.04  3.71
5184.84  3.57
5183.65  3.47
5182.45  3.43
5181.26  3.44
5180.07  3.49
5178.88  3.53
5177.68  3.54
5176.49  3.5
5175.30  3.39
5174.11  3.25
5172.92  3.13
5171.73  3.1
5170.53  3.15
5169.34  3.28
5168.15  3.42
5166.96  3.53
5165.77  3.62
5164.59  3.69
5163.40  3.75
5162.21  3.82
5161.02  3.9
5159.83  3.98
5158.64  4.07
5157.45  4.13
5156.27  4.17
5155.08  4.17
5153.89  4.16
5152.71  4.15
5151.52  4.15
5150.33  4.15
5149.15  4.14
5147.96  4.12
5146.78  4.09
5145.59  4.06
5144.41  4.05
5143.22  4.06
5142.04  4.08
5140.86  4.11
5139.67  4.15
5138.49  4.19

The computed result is 1.12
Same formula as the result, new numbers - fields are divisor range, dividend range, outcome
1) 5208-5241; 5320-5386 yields 1.07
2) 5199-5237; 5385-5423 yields 1.04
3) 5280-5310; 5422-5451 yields 0.92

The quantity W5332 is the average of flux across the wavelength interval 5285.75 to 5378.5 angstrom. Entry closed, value 4.57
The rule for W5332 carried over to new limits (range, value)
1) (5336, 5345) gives 4.31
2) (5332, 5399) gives 4.48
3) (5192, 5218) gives 4.21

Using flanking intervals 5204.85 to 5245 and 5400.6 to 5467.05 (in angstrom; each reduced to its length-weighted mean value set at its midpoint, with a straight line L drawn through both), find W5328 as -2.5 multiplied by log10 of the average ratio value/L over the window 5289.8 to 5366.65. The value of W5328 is -0.065 mag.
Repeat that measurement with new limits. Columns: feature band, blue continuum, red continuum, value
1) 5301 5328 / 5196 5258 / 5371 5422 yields -0.06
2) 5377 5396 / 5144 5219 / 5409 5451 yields -0.05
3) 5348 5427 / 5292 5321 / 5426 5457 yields 0.01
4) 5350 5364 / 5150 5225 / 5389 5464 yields -0.13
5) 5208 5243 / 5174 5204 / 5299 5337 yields -0.04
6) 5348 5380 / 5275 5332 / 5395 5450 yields -0.02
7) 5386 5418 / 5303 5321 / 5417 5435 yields 0.04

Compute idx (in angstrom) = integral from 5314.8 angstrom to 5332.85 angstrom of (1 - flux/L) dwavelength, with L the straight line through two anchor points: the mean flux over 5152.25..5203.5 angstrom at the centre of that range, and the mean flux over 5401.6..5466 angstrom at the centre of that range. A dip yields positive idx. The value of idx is -1.2 angstrom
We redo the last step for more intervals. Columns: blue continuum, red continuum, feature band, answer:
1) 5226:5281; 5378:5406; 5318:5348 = -0.3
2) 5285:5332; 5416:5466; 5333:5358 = 0.4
